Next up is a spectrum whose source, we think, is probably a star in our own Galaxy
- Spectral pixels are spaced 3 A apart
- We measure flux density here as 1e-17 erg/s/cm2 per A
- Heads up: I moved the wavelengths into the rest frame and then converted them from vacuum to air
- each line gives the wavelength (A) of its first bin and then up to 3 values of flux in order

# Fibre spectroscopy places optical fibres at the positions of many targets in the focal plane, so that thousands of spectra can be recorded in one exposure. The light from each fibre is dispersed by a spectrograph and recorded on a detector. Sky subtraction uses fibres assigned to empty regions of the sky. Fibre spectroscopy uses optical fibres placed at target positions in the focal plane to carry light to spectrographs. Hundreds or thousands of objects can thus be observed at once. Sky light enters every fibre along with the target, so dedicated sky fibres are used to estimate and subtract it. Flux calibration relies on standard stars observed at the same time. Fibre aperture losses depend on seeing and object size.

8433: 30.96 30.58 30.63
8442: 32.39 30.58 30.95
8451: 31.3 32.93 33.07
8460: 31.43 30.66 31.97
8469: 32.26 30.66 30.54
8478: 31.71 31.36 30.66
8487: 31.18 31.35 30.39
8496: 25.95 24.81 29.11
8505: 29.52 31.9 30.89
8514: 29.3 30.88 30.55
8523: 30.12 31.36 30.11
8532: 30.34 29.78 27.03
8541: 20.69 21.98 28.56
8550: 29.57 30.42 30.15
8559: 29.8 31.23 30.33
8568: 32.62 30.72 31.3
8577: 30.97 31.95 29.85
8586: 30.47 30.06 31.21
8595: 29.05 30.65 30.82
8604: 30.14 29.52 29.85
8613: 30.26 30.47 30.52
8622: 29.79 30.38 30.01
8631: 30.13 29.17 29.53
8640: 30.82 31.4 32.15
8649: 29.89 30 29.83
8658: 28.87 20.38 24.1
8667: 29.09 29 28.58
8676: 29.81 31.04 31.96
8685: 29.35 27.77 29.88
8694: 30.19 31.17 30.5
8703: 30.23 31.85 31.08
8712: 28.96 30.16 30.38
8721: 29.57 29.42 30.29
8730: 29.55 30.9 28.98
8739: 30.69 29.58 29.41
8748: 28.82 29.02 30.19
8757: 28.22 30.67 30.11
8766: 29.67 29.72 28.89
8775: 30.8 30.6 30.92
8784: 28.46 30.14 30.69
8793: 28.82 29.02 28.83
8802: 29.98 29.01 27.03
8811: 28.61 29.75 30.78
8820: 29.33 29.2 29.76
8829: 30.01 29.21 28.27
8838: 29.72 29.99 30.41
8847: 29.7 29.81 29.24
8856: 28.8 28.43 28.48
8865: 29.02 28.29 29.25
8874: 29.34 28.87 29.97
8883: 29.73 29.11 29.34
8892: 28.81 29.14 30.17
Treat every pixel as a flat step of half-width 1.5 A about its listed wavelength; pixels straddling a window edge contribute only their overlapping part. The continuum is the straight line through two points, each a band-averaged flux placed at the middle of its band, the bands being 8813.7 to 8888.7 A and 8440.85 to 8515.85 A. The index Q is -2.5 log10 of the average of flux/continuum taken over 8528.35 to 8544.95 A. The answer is 0.15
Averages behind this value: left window 30.7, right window 29.4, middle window 26.6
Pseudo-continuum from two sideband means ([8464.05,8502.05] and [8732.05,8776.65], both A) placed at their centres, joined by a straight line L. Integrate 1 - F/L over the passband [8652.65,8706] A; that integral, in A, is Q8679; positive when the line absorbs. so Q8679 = 1.4 A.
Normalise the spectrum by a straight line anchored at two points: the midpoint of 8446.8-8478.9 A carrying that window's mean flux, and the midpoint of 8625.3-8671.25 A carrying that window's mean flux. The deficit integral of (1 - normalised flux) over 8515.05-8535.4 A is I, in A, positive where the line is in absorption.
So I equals 0.2 A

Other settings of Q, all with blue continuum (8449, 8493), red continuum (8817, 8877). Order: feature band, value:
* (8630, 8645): 0.01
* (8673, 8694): 0.01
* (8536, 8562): 0.13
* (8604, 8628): 0.02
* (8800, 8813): 0.03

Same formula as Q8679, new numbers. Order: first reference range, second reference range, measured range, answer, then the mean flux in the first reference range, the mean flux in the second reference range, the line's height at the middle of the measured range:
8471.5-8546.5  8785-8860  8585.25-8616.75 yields -1.0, 29.3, 29.4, 29.3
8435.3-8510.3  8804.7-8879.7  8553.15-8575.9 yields -0.4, 30.7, 29.2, 30.3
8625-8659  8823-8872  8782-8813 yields 0.4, 30.2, 29.3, 29.5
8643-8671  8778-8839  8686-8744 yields -2.7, 28.3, 29.4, 28.7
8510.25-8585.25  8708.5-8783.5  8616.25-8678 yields 1.1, 29.6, 29.8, 29.7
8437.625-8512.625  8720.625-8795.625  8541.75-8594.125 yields 0.8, 30.7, 29.8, 30.4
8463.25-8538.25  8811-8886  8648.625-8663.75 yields 1.3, 30.2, 29.4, 29.8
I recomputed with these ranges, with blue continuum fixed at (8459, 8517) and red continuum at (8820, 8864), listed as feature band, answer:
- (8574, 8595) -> -0.44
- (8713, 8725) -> -0.07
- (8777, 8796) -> -0.22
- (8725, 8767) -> -0.15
